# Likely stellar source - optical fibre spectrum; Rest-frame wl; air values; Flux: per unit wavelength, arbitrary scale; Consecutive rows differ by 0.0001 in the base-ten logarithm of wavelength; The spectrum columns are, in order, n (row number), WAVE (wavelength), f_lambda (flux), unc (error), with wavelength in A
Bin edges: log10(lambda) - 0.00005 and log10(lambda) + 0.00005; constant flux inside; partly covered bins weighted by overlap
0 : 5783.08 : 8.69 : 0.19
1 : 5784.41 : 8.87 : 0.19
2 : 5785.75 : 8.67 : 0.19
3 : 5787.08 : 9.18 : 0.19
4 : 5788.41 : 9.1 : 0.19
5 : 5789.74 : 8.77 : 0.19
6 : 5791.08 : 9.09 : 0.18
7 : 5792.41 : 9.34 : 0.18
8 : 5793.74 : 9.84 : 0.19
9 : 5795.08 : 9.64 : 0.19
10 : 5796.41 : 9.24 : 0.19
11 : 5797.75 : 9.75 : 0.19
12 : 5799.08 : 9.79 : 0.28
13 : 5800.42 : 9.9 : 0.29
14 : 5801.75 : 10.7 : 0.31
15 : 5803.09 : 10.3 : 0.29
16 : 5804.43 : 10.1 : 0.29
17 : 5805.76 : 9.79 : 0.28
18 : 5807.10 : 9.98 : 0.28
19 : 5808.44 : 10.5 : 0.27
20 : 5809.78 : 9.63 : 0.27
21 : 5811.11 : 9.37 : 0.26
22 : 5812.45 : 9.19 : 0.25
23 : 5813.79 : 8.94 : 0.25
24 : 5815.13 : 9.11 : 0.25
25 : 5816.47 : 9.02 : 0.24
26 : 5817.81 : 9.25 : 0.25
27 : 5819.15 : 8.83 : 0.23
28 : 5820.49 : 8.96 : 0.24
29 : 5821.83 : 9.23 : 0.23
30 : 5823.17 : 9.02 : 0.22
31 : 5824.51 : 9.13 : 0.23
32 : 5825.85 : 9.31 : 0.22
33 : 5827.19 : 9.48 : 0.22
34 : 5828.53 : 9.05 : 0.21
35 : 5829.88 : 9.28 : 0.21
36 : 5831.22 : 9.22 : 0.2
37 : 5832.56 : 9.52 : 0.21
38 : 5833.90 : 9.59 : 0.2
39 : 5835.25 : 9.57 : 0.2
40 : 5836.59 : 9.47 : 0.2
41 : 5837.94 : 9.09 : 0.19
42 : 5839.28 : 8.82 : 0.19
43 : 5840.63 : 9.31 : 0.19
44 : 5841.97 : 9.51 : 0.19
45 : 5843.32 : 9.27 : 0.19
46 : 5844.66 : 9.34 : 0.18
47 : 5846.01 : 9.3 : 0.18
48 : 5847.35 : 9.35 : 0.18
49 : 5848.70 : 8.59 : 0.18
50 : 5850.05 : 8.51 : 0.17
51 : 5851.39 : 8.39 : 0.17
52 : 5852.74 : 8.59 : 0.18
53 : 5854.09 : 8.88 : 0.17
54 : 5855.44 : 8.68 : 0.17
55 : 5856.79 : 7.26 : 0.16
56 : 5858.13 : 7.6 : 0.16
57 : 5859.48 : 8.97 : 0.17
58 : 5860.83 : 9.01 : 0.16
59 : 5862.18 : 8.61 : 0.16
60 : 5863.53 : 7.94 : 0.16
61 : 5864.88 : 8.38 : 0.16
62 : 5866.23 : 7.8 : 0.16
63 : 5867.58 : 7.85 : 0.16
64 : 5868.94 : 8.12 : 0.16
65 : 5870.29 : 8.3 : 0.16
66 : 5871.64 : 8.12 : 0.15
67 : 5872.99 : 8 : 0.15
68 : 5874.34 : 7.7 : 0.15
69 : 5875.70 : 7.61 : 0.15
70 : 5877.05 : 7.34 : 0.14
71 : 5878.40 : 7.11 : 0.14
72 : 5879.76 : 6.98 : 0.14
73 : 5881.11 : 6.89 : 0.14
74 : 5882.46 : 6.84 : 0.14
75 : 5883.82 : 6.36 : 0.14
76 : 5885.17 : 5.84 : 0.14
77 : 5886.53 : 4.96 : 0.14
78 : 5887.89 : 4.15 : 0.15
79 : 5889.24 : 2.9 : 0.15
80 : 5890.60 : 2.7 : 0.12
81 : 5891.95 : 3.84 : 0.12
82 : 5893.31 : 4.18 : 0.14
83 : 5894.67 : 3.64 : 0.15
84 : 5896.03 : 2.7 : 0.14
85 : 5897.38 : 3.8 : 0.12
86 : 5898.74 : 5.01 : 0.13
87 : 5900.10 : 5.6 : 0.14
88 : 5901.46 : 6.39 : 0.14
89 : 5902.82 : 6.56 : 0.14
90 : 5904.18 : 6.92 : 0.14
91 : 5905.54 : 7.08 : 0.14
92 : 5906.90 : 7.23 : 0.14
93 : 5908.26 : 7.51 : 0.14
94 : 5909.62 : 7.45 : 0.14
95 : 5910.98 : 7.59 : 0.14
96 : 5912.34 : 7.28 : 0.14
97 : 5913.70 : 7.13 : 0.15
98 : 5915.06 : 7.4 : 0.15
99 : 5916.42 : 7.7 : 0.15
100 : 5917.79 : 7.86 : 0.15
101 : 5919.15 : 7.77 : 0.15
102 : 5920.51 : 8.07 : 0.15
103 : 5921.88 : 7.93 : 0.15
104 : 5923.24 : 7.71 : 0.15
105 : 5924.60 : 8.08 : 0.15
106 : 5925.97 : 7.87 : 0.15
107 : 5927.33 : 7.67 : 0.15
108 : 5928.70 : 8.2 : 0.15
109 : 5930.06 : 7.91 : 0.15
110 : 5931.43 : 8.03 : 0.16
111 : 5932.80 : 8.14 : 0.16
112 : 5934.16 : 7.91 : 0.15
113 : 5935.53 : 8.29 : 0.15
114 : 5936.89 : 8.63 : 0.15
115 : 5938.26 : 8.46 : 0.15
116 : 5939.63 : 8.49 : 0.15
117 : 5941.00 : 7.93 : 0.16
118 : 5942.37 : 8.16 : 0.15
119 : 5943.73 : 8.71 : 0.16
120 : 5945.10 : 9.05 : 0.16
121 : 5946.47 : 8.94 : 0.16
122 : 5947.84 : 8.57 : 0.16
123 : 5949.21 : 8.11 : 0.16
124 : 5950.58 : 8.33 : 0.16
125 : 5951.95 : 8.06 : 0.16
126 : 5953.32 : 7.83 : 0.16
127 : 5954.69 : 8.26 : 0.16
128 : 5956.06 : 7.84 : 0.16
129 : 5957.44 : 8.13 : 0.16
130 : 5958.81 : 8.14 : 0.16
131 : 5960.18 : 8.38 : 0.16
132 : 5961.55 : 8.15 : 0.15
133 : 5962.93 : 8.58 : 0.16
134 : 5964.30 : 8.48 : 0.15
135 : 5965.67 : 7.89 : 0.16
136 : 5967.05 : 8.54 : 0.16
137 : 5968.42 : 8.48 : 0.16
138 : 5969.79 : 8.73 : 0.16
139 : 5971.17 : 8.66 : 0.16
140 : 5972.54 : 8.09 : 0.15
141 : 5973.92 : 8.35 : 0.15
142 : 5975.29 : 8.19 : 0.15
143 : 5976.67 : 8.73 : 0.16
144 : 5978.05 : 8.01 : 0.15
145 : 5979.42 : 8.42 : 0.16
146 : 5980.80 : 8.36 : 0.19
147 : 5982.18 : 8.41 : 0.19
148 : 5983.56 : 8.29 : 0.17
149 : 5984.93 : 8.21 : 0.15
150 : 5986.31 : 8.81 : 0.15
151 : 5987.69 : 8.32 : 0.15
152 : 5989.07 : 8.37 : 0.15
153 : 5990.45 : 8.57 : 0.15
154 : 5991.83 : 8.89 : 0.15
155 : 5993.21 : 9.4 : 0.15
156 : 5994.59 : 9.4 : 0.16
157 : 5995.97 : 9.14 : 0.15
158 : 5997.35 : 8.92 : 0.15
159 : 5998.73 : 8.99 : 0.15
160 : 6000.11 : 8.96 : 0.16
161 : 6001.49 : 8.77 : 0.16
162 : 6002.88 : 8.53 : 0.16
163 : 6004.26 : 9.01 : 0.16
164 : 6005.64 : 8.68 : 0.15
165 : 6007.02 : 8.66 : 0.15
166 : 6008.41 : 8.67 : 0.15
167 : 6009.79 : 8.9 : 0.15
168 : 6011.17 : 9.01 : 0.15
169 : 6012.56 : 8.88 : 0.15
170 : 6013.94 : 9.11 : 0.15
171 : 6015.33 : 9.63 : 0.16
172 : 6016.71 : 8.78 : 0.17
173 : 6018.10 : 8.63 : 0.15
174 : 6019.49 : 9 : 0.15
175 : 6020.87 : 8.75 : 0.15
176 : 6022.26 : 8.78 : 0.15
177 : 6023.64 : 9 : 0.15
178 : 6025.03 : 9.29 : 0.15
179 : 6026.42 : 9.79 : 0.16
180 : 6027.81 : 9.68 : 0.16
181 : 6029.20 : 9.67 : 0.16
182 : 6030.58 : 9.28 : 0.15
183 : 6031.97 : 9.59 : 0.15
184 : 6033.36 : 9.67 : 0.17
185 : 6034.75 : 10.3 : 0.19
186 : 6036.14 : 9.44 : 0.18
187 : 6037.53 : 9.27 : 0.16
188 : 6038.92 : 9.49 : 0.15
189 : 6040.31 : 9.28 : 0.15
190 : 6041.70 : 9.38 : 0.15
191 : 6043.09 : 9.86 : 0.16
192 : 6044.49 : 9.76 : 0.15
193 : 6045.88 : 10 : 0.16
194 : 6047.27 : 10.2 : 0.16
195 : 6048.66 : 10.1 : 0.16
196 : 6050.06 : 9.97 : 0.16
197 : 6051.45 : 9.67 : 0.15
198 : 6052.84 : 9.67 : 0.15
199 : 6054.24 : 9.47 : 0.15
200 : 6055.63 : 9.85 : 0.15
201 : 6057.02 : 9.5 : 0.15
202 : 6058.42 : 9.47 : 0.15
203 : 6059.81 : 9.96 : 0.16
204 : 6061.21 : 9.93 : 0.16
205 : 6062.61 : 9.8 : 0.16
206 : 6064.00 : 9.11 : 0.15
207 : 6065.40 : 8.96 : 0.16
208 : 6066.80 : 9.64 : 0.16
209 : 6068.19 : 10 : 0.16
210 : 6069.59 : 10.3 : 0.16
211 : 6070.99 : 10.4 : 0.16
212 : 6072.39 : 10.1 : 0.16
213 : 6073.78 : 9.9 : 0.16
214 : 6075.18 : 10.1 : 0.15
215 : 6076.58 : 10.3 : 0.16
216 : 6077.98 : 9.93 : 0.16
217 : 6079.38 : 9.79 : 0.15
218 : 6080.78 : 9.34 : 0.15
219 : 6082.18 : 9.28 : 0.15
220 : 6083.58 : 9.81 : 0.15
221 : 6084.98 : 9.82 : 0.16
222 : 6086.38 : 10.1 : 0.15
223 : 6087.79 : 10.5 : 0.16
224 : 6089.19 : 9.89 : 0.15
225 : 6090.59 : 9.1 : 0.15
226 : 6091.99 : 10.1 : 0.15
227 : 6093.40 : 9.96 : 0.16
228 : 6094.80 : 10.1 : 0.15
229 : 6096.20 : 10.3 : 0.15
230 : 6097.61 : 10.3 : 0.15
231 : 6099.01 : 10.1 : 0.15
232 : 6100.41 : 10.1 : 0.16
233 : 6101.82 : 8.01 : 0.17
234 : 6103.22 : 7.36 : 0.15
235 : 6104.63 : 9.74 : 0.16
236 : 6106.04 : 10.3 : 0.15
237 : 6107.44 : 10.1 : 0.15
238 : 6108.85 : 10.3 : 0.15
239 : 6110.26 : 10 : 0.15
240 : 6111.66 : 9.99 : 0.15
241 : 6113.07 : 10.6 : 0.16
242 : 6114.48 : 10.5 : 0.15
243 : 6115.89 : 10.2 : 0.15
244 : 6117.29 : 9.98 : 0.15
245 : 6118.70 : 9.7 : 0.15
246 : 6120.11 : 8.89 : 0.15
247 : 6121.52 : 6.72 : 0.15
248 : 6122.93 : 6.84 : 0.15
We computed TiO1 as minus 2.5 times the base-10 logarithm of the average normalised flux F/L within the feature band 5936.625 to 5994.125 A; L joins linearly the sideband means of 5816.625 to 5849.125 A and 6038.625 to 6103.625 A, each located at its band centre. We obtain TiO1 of 0.14 mag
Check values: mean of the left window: 9.23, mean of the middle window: 8.41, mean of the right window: 9.76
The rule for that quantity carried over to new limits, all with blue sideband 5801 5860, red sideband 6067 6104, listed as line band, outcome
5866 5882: 0.215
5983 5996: 0.101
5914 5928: 0.206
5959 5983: 0.141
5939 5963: 0.145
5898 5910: 0.381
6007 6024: 0.085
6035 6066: 0.008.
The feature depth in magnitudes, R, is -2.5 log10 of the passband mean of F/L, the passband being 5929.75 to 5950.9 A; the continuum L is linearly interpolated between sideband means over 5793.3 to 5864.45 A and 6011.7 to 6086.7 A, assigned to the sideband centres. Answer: 0.13 mag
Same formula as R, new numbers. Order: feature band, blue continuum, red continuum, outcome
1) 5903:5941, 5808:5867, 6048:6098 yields 0.194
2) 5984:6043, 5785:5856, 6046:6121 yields 0.070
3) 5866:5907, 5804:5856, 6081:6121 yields 0.474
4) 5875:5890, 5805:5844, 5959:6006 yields 0.434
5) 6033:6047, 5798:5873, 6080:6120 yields -0.001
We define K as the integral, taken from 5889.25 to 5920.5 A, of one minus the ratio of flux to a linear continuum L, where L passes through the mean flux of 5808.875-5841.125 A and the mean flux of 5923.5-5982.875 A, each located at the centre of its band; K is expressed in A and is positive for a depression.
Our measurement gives 9.4 A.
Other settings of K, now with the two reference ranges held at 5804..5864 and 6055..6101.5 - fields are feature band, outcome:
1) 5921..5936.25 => 2.3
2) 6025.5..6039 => 0.1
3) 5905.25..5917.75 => 2.6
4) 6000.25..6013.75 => 1.2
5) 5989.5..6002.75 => 0.9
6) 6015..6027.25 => 0.8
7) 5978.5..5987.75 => 1.1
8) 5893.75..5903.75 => 4.8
